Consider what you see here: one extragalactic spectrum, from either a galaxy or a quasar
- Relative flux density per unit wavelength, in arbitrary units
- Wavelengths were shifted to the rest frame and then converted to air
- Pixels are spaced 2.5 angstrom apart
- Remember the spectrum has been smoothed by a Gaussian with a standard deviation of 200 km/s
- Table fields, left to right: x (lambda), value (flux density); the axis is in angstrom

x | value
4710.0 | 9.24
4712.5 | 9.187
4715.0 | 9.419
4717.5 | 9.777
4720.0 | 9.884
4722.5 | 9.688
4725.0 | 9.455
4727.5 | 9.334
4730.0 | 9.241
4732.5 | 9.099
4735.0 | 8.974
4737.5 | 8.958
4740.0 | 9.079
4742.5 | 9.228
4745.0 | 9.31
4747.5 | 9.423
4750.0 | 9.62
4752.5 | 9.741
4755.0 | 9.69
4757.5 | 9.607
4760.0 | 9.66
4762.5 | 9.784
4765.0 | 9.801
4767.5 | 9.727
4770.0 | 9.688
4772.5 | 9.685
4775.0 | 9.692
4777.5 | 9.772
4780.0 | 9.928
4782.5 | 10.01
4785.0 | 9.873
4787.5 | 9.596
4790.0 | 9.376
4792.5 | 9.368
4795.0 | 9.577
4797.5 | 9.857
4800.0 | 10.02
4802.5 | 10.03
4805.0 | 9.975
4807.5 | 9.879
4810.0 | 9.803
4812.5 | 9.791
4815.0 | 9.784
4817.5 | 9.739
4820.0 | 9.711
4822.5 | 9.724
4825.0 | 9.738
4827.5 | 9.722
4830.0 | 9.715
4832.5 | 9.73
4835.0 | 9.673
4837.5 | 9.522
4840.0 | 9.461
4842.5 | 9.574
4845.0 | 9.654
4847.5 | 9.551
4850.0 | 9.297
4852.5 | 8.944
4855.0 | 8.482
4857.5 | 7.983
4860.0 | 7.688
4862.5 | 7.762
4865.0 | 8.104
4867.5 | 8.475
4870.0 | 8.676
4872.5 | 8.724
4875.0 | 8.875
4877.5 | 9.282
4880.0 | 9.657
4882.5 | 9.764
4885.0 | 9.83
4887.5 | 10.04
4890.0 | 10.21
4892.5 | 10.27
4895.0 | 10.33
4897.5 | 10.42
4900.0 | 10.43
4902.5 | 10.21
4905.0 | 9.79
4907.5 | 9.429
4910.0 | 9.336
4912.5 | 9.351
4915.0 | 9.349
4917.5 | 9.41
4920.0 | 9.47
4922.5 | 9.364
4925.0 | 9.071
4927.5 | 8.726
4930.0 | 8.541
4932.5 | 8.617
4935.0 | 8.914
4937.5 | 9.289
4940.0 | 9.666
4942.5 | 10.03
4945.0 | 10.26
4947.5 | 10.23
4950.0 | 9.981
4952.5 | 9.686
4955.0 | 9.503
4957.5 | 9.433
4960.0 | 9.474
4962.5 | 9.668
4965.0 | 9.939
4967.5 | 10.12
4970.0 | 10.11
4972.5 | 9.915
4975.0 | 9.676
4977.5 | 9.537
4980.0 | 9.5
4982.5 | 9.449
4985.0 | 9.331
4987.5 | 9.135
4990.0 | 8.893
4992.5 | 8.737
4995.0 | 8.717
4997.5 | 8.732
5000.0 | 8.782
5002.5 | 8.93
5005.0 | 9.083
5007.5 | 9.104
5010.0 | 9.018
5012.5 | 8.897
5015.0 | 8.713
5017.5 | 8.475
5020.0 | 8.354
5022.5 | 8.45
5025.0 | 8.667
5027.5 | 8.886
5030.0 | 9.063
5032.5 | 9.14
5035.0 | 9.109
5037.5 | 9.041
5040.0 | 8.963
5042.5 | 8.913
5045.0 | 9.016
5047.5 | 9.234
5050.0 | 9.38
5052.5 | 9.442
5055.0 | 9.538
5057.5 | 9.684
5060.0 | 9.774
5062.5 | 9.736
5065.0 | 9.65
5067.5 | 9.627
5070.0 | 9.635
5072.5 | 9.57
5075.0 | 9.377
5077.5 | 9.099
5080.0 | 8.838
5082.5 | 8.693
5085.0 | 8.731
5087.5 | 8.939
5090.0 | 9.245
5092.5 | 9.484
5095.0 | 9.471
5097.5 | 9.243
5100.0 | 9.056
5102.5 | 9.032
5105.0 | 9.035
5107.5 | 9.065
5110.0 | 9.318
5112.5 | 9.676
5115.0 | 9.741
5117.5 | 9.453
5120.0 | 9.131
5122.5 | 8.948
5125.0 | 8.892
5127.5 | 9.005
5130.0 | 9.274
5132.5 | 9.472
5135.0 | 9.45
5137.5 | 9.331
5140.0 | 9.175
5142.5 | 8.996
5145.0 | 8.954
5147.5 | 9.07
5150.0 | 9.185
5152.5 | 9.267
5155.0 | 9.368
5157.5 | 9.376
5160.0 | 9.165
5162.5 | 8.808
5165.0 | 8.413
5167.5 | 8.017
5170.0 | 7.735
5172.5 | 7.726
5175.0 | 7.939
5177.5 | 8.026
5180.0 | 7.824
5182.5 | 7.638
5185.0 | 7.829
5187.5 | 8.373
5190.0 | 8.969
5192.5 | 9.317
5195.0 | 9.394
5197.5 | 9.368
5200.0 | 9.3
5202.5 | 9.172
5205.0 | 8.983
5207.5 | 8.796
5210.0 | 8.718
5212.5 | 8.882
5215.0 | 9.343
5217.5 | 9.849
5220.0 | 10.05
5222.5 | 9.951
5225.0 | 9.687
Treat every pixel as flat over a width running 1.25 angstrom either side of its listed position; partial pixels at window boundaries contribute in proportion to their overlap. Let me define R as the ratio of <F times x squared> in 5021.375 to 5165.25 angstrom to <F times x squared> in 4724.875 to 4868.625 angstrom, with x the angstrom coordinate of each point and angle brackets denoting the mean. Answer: 1.10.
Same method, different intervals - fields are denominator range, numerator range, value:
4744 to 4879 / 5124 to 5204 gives 1.07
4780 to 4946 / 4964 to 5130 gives 1.05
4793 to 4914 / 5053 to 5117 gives 1.08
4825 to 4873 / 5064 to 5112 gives 1.13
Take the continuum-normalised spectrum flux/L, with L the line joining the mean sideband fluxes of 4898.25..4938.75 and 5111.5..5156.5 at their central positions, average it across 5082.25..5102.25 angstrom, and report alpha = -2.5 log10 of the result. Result 0.02 mag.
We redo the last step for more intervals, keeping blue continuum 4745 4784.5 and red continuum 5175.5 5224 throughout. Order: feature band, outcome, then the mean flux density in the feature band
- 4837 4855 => 0.02 mag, 9.36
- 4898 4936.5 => 0.01 mag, 9.35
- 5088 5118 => -0.02 mag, 9.31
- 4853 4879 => 0.13 mag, 8.43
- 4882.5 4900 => -0.08 mag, 10.2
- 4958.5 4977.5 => -0.05 mag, 9.82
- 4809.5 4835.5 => -0.01 mag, 9.74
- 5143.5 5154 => -0.01 mag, 9.12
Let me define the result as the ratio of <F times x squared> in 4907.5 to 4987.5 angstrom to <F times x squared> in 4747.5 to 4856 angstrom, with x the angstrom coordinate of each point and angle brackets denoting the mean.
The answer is 1.04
